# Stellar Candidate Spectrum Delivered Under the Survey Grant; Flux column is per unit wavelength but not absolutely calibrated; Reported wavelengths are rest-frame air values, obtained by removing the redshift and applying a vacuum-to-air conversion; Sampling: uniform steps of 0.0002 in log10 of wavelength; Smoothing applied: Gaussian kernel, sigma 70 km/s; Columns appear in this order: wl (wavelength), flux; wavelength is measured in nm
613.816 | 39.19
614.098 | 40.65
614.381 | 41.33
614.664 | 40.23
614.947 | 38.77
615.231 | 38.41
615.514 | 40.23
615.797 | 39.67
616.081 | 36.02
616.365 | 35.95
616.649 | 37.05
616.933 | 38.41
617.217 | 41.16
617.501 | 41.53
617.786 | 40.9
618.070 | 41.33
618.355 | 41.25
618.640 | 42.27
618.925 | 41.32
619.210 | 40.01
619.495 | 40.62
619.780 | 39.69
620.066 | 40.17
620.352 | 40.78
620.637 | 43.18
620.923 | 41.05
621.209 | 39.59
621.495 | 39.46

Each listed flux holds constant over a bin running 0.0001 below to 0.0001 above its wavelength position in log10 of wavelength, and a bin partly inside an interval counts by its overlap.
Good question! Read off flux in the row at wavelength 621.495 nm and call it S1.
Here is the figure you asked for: 39.46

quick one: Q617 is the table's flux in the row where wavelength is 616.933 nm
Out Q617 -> 38.41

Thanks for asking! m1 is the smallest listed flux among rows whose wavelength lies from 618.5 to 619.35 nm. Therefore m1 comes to 40.01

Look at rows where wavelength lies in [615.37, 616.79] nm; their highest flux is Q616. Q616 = 40.23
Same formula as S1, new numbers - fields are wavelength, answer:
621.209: 39.59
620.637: 43.18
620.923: 41.05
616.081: 36.02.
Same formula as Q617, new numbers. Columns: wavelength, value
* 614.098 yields 40.65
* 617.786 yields 40.9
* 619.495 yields 40.62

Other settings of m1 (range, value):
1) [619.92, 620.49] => 40.17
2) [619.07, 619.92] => 39.69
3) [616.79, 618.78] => 38.41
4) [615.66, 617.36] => 35.95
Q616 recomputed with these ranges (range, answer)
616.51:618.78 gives 42.27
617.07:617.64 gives 41.53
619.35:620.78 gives 43.18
